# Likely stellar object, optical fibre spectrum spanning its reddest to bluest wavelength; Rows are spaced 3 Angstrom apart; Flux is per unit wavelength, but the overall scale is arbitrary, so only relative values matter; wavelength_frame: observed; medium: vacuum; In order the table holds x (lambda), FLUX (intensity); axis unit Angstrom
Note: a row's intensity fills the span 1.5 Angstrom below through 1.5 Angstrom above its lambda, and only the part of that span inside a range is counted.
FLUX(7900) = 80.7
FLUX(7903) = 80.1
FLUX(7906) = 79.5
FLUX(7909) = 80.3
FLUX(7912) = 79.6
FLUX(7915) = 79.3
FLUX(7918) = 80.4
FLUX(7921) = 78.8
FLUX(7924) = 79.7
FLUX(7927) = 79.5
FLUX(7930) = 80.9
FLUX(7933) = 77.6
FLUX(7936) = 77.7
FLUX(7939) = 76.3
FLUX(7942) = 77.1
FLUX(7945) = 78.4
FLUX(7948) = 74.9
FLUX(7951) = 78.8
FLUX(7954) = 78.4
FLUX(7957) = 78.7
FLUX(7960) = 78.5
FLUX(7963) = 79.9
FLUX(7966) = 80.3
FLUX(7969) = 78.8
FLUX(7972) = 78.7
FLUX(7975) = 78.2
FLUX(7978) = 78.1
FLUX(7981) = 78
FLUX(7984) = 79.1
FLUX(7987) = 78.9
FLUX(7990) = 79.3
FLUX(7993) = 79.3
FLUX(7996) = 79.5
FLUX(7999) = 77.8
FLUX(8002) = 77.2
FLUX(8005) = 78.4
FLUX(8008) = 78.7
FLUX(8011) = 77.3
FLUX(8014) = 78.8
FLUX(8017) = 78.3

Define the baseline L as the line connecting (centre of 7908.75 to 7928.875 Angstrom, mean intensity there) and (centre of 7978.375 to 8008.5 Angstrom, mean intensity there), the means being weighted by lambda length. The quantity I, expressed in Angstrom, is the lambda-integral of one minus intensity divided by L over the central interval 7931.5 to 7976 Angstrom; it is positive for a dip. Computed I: 0.56 Angstrom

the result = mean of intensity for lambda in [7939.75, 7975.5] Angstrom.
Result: 78.4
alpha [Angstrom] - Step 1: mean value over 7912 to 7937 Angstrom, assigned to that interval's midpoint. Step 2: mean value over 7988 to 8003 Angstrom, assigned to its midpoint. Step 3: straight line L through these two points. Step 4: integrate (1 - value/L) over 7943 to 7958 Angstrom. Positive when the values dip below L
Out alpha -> 0.2 Angstrom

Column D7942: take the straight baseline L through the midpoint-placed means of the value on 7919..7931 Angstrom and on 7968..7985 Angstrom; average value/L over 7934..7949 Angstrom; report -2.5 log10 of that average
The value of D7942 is 0.03 mag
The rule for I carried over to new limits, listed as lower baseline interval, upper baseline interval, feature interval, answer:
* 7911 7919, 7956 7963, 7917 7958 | 0.5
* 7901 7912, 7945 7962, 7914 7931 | -0.1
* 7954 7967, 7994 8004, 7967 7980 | 0.1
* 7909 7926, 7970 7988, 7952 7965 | 0.0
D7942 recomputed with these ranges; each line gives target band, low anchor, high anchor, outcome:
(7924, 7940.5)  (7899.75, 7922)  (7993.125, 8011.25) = 0.013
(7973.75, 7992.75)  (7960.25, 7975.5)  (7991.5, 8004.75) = 0.002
